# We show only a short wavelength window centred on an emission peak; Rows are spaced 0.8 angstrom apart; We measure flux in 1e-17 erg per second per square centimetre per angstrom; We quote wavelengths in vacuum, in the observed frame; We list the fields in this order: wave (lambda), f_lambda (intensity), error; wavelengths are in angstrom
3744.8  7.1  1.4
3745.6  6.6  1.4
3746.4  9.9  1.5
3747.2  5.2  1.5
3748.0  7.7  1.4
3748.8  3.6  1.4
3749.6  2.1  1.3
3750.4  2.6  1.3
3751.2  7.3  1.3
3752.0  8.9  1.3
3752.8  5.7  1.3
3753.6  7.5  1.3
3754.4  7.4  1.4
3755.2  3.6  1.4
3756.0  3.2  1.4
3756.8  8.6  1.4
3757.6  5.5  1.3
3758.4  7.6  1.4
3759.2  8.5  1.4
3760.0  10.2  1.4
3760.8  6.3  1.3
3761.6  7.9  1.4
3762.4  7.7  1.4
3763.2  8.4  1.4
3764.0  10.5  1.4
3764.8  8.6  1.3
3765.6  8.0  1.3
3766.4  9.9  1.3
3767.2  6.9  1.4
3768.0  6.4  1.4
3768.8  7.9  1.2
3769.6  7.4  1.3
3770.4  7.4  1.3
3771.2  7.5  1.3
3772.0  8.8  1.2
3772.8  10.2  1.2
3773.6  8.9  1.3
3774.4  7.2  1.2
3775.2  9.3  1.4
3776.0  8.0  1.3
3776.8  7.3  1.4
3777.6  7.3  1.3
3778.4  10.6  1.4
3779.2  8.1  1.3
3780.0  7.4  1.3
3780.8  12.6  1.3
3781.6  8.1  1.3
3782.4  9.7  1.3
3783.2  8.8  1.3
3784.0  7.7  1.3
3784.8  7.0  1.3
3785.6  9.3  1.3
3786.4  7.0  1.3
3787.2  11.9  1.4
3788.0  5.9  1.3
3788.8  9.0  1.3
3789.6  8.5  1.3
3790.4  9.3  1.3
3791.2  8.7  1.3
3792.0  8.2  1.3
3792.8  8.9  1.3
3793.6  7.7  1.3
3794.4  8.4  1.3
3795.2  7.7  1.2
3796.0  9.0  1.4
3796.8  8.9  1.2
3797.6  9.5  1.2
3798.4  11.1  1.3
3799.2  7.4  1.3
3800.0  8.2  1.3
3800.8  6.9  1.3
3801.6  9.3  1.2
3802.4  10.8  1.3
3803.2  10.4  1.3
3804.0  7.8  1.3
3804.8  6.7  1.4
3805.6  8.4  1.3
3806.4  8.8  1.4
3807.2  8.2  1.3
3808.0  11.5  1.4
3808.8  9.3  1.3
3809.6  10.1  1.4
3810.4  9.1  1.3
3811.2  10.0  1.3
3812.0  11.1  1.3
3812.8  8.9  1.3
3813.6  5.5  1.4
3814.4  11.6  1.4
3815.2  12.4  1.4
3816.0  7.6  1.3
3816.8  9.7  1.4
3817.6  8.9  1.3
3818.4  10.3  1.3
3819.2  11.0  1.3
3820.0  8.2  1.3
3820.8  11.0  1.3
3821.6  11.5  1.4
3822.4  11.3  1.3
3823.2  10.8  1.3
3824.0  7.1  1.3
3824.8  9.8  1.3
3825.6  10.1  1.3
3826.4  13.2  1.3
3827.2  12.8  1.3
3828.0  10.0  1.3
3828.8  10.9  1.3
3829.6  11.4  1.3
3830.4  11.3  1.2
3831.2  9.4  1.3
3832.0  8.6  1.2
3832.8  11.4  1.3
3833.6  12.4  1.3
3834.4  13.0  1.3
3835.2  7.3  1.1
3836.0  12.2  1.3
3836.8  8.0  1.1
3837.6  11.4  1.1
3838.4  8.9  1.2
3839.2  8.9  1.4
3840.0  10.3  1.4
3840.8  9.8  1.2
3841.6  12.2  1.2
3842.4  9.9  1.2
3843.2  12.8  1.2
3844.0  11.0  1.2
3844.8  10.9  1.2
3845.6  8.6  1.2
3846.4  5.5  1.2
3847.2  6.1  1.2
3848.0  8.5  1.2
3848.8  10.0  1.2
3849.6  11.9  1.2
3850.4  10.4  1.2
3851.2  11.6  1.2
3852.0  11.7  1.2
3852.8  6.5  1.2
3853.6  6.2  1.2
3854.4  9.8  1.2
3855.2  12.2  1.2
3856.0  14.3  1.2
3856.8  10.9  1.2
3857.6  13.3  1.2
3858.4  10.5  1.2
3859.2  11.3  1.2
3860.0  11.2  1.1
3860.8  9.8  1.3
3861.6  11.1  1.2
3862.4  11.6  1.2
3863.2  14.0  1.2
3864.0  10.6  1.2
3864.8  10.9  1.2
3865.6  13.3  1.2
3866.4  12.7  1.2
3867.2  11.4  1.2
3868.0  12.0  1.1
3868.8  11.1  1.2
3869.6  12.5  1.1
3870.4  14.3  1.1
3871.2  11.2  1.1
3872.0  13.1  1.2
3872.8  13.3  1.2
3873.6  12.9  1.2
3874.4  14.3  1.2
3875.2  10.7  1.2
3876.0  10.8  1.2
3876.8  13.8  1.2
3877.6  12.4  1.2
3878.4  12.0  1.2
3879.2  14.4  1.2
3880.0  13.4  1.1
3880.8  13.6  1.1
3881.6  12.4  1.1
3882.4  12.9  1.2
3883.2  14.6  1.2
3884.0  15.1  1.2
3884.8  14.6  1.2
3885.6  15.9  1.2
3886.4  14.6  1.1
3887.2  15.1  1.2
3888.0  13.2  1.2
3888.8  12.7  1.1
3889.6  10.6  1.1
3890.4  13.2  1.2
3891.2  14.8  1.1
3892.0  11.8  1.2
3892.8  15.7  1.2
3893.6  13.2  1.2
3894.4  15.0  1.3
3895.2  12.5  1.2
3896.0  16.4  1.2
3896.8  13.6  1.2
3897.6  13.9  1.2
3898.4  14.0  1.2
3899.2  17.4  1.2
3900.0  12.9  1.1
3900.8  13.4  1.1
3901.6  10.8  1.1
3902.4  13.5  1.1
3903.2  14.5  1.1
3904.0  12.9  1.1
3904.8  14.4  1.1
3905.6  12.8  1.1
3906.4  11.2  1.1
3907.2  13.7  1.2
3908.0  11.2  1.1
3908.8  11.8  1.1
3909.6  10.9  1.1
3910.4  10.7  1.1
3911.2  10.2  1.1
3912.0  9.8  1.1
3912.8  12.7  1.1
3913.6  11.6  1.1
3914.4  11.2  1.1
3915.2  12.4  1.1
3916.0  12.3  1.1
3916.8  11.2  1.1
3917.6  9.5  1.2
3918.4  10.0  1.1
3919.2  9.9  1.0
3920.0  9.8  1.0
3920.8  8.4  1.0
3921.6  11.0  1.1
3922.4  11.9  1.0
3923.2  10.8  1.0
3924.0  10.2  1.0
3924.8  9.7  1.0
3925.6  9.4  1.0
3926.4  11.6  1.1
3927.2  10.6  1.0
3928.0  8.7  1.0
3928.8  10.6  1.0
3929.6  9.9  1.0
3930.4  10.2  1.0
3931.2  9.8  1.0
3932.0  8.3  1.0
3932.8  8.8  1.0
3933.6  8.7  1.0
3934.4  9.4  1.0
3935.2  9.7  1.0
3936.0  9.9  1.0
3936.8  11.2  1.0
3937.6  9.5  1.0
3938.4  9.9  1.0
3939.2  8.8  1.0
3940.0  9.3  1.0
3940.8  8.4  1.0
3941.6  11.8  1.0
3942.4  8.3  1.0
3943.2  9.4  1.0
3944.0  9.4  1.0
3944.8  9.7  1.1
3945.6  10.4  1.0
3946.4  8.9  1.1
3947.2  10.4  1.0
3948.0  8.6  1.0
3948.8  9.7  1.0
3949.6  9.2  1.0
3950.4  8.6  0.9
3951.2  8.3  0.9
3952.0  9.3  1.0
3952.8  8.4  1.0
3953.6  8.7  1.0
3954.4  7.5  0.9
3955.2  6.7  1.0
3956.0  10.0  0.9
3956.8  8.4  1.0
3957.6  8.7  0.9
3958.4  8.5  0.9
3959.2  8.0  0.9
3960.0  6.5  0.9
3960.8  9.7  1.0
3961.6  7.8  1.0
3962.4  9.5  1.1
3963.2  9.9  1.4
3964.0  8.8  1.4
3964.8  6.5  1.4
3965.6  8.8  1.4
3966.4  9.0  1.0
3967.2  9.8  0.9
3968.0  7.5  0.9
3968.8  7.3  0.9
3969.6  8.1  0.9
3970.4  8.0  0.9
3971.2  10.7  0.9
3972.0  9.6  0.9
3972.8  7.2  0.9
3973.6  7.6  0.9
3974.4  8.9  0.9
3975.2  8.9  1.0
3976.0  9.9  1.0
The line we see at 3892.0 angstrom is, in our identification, C IV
